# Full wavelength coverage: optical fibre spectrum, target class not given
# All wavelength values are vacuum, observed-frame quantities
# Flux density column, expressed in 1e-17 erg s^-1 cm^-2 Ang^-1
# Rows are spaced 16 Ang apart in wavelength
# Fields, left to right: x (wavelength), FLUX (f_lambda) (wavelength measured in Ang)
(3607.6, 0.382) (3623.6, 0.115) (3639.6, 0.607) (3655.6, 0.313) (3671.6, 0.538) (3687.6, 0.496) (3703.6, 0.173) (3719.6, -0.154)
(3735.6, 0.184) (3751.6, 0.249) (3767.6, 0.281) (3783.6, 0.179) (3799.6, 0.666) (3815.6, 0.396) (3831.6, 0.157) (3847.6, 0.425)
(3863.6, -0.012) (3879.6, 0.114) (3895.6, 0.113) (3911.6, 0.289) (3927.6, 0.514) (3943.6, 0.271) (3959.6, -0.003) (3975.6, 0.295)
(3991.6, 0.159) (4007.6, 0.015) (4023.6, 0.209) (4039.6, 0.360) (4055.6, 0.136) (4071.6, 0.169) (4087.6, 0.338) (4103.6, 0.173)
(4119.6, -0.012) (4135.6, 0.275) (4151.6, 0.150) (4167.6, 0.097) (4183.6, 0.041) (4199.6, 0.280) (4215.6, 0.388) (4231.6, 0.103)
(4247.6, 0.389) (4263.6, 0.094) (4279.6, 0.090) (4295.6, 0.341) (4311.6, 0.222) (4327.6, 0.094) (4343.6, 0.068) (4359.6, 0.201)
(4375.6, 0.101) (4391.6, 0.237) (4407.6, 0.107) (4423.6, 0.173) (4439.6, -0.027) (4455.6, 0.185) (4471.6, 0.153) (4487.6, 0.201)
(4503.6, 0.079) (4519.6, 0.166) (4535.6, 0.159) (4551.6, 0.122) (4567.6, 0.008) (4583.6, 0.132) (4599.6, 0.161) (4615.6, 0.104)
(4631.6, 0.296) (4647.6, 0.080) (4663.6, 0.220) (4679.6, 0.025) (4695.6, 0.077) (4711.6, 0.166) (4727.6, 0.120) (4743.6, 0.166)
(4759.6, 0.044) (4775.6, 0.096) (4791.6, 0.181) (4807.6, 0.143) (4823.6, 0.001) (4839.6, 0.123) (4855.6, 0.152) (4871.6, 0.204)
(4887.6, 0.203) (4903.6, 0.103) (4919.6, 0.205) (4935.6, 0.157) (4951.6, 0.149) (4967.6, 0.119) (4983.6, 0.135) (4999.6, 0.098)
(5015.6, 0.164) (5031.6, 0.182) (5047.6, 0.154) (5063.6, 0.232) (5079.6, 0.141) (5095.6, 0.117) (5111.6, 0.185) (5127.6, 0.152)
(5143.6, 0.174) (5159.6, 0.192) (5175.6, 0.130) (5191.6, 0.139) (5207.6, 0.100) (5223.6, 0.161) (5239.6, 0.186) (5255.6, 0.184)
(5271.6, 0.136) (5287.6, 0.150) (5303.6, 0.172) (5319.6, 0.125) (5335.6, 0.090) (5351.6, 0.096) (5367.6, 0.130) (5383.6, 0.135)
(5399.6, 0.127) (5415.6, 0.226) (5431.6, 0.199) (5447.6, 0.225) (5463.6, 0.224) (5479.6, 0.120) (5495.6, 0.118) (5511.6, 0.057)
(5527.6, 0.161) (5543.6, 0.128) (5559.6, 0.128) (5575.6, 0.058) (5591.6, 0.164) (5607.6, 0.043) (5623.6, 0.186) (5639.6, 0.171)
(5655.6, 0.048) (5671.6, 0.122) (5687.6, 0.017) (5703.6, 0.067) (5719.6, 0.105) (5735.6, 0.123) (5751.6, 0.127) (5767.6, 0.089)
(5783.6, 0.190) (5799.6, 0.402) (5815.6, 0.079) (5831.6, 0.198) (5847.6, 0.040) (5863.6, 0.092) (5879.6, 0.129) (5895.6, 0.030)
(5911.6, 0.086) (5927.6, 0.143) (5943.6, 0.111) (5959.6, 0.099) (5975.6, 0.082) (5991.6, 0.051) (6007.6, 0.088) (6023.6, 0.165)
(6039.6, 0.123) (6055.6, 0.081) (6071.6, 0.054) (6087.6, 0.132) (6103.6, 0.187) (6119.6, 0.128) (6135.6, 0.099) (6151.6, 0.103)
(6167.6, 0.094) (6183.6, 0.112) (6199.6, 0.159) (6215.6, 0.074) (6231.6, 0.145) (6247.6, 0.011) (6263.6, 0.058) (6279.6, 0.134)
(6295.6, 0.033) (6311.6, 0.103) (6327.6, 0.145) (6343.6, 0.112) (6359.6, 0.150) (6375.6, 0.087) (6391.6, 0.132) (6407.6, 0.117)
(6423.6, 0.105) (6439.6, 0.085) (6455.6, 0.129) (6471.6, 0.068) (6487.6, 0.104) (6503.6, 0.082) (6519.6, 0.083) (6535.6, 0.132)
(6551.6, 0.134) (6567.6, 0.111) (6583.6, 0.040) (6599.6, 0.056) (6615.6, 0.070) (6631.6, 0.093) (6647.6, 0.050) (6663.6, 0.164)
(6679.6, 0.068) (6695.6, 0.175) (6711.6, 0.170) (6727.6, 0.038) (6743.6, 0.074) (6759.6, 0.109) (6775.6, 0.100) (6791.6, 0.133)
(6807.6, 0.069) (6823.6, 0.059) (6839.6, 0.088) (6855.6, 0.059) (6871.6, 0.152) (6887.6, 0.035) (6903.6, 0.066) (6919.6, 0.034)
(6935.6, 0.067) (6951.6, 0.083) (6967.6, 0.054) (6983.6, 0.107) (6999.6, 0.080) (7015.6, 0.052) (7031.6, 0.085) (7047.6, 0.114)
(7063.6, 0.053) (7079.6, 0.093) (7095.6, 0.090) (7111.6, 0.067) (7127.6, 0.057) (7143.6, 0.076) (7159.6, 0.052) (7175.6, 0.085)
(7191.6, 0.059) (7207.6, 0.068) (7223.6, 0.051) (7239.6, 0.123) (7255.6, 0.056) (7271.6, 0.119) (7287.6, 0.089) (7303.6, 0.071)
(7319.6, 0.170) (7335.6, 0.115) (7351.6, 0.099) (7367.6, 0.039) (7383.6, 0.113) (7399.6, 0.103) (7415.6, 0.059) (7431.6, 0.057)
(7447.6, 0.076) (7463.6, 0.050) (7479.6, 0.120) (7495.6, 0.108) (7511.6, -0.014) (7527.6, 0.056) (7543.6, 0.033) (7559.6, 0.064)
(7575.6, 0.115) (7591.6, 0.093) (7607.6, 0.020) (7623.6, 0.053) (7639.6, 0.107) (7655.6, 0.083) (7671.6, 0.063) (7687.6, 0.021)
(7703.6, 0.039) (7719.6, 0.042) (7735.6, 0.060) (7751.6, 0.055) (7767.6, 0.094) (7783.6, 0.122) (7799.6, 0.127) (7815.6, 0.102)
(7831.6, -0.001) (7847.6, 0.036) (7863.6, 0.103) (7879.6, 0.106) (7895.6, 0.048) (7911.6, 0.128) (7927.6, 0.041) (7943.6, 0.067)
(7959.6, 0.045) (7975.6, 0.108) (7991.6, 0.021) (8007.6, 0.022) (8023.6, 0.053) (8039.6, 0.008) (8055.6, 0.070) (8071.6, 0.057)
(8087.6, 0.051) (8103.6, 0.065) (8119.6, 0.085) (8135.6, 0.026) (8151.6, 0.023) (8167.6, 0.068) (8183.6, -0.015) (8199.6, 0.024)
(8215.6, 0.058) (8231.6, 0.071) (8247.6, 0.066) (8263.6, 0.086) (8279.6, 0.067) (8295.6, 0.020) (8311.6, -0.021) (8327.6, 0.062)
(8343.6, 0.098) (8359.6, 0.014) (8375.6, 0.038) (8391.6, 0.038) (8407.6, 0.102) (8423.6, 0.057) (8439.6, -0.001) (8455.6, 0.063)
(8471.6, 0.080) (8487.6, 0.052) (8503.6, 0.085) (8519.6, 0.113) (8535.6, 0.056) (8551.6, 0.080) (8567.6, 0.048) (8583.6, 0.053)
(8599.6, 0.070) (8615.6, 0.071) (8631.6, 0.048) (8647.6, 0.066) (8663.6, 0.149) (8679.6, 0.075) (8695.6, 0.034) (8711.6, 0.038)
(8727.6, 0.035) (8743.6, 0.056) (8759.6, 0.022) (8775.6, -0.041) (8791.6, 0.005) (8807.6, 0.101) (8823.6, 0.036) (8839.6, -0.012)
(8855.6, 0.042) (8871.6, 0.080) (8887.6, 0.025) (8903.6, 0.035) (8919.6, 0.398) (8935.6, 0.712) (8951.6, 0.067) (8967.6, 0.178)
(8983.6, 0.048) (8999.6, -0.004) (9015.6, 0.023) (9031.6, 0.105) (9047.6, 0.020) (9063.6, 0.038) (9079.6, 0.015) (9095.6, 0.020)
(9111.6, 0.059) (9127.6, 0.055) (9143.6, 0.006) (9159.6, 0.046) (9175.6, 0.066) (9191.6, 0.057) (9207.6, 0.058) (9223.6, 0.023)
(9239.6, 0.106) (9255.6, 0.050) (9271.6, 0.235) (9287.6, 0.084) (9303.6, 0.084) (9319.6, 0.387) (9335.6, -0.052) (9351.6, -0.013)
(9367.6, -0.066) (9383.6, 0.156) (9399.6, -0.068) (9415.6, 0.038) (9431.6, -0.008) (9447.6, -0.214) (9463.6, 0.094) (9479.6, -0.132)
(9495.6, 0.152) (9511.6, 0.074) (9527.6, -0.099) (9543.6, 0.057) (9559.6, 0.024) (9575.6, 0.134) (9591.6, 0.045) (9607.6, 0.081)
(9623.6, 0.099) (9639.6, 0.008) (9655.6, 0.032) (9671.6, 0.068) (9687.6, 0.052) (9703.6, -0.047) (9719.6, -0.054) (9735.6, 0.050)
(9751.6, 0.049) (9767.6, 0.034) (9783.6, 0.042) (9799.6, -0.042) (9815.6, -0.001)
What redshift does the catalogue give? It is 1.395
